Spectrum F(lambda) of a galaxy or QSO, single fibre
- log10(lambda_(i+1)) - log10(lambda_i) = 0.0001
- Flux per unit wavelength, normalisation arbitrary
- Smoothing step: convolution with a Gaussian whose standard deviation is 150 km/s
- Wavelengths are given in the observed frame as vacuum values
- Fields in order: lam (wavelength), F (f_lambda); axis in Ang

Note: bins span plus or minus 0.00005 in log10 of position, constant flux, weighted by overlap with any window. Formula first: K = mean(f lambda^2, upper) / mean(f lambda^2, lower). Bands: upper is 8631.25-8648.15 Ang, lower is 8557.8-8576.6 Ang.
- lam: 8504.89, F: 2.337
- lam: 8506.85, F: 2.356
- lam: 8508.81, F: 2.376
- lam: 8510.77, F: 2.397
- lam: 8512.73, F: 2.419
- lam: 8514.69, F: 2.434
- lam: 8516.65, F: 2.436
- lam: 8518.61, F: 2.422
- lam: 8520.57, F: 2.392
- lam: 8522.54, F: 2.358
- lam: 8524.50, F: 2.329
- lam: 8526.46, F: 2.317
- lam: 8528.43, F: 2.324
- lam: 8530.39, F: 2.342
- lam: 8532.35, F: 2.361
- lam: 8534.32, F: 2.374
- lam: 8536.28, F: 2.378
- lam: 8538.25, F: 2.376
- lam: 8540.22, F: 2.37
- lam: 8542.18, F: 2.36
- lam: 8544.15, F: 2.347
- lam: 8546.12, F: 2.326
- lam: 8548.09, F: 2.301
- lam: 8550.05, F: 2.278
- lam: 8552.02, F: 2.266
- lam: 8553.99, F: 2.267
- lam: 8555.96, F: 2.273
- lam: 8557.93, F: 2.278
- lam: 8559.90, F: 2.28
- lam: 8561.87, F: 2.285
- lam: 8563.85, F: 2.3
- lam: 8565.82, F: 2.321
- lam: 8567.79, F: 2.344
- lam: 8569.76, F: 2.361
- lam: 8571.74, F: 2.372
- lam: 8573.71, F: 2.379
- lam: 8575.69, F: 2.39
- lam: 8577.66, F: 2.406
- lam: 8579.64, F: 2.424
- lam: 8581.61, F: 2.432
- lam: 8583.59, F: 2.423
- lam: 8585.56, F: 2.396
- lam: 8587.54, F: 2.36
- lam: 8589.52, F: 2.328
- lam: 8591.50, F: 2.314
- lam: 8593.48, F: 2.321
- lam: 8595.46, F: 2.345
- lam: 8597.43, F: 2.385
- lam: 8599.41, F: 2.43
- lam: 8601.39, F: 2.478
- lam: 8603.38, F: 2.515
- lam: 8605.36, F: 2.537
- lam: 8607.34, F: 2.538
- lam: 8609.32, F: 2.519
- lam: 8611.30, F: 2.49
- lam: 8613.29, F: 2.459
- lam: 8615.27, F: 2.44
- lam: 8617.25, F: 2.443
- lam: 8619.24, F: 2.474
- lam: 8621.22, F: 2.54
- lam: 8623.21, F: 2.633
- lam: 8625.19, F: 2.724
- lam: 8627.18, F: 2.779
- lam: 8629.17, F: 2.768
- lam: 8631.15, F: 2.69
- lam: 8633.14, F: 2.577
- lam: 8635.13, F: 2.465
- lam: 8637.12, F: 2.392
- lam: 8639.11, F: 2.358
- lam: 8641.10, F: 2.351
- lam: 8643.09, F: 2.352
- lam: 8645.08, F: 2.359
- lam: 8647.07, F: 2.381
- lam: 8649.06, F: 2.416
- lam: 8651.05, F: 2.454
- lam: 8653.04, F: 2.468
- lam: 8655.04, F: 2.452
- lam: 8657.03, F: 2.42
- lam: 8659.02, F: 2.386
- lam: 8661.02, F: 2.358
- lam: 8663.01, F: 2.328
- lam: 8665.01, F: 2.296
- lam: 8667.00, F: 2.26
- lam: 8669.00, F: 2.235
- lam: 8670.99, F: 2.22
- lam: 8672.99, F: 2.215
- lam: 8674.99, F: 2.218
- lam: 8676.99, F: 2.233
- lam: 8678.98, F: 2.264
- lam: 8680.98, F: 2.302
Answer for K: 1.05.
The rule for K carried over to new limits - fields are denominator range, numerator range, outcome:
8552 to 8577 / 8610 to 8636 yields 1.13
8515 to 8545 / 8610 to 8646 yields 1.09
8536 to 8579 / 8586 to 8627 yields 1.07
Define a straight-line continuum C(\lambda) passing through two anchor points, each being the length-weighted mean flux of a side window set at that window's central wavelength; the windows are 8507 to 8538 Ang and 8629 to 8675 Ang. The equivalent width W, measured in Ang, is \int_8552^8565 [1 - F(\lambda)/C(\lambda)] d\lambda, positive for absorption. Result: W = 0.5 Ang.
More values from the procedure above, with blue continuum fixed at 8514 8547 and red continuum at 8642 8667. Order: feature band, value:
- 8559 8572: 0.28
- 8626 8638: -1.18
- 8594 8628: -1.88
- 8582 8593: 0.04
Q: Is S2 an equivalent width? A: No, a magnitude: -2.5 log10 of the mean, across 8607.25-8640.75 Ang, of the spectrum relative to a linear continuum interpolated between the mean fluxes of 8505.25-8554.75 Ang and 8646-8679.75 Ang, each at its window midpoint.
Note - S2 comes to -0.09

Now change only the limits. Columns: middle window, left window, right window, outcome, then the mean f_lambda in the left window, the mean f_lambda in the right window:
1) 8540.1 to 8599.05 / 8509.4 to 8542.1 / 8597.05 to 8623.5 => 0.04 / 2.38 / 2.49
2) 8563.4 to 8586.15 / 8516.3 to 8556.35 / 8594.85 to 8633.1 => 0.03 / 2.34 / 2.54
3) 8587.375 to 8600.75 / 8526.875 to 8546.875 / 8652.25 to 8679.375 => -0.01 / 2.35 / 2.31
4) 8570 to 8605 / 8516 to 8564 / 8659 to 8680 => -0.04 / 2.33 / 2.27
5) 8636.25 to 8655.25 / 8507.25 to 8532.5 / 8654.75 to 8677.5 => -0.04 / 2.38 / 2.3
